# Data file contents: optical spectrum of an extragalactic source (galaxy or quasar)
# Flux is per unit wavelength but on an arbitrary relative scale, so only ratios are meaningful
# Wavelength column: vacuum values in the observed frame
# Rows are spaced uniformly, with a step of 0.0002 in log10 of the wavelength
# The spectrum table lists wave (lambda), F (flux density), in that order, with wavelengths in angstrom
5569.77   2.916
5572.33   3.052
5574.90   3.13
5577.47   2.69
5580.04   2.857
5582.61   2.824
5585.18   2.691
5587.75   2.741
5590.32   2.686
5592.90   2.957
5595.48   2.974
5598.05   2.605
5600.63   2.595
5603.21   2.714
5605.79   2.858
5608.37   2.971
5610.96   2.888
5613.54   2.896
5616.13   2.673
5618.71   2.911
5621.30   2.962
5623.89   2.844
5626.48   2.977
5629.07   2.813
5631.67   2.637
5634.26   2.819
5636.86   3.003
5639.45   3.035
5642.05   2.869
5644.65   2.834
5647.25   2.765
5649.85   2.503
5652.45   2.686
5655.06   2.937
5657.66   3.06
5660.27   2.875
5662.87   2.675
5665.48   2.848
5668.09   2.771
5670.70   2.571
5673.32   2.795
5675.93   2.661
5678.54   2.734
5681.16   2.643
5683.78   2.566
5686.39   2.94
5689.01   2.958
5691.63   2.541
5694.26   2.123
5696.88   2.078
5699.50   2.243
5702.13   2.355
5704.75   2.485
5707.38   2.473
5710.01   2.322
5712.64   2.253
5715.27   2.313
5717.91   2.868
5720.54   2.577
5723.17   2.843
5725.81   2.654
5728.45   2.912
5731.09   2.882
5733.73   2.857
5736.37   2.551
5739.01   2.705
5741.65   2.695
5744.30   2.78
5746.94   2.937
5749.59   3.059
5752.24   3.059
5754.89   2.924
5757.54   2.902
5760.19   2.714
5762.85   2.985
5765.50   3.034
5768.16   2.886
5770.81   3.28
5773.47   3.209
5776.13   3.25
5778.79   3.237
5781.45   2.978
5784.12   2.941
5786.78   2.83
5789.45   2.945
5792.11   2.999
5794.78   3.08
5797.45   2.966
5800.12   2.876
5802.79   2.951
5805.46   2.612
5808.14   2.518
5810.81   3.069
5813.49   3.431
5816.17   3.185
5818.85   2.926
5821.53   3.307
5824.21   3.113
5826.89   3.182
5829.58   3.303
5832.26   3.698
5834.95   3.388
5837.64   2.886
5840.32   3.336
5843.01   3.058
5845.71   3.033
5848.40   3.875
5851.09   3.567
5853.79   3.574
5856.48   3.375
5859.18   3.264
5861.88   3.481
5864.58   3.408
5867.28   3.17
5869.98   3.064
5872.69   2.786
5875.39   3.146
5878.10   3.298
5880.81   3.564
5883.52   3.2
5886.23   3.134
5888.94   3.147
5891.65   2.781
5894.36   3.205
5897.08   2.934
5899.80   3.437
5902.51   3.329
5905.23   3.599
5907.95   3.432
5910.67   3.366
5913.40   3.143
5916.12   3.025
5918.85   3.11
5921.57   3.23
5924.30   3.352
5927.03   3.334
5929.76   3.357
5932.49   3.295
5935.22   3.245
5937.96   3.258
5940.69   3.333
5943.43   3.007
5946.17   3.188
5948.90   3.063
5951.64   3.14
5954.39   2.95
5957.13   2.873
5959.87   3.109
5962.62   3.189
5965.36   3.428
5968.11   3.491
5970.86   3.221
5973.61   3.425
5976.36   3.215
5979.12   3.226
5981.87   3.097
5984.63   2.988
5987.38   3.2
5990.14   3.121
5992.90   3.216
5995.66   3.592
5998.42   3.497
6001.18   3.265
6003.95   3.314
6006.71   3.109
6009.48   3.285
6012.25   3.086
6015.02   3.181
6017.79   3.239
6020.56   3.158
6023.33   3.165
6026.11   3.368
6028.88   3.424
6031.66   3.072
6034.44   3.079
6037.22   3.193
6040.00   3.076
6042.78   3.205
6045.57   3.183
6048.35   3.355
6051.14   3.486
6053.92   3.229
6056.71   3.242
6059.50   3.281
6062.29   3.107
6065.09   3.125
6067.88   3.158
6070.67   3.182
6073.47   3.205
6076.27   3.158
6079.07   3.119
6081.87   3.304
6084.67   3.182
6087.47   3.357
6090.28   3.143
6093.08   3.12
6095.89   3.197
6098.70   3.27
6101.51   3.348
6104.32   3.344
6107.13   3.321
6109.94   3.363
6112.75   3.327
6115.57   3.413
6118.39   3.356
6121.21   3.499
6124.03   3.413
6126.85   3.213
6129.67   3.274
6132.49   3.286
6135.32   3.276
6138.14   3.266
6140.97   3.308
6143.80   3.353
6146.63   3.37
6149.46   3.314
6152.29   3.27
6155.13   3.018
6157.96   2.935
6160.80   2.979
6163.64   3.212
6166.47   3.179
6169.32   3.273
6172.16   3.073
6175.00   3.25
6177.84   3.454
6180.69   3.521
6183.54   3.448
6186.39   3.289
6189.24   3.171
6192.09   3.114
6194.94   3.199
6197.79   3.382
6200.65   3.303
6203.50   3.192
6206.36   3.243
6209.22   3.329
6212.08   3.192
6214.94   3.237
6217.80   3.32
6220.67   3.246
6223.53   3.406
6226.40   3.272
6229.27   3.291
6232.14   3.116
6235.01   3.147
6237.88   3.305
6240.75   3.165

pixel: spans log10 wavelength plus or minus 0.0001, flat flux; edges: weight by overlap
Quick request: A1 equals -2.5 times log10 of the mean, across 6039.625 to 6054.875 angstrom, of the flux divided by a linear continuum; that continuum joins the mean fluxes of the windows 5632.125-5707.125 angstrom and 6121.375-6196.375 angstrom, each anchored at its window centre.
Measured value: -0.05 mag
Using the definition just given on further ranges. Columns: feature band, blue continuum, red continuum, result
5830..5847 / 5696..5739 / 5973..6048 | -0.15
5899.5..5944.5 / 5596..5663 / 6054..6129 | -0.06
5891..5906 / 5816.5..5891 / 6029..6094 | 0.01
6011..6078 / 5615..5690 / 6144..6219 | -0.03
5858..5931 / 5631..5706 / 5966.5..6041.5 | -0.06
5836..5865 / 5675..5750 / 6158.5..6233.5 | -0.20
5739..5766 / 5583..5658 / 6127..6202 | 0.01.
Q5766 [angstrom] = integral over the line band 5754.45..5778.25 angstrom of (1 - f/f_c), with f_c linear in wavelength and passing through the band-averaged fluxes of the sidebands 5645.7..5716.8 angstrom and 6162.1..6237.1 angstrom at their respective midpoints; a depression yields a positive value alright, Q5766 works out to -2.8 angstrom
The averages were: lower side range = 2.6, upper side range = 3.26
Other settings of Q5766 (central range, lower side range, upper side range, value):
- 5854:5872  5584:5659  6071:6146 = -1.4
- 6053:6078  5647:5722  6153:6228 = -0.8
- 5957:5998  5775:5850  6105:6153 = -0.2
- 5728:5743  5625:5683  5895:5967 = 0.8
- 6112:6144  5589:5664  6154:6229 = -1.4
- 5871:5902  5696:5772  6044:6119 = -2.1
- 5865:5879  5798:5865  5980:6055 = 0.5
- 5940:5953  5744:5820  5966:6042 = 0.1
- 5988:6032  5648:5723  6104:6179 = -2.6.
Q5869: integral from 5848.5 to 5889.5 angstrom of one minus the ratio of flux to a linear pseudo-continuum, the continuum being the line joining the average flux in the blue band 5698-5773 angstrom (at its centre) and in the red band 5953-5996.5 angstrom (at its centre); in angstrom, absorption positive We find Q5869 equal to -4.13 angstrom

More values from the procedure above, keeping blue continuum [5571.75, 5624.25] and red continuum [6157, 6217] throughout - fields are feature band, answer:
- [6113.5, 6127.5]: -0.8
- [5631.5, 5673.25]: 0.9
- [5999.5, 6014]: -0.5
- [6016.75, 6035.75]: -0.5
